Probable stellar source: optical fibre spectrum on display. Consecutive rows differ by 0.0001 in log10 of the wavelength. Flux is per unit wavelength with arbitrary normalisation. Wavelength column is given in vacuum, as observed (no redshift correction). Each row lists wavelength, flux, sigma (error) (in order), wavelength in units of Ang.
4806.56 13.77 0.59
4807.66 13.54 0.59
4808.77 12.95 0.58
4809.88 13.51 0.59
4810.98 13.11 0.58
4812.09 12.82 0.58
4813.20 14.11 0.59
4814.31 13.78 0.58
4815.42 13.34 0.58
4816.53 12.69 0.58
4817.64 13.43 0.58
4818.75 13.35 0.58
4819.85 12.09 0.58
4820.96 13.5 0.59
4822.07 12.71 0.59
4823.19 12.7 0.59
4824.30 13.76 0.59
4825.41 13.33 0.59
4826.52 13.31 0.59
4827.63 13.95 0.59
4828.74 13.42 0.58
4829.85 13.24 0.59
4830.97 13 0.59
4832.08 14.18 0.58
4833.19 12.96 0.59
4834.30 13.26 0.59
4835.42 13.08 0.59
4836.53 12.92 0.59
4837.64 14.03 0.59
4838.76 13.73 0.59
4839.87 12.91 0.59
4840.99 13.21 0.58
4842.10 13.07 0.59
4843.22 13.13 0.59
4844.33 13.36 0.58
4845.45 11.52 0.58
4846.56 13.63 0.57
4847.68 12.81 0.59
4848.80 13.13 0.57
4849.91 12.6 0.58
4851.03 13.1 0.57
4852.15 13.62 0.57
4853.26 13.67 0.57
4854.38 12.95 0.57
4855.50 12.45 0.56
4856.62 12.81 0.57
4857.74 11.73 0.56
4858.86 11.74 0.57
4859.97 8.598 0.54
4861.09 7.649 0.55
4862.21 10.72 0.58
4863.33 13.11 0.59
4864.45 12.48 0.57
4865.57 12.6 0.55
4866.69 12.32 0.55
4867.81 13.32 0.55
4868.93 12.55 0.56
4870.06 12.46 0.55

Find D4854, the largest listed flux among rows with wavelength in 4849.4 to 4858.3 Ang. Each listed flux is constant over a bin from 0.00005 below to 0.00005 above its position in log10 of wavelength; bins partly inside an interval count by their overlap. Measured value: 13.67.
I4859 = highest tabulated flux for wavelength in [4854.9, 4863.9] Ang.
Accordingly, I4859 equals 13.11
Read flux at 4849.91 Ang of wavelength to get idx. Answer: 12.6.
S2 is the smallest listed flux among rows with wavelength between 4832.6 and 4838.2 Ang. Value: 12.92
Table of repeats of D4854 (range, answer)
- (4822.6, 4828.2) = 13.95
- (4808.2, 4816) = 14.11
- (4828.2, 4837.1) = 14.18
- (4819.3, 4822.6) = 13.5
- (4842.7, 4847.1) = 13.63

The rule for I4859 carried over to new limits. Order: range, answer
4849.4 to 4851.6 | 13.1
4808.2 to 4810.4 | 13.51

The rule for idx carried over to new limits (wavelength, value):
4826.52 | 13.31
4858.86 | 11.74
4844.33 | 13.36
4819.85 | 12.09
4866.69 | 12.32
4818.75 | 13.35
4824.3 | 13.76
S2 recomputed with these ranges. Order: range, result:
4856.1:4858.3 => 11.73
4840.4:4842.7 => 13.07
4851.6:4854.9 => 12.95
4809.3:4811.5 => 13.11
